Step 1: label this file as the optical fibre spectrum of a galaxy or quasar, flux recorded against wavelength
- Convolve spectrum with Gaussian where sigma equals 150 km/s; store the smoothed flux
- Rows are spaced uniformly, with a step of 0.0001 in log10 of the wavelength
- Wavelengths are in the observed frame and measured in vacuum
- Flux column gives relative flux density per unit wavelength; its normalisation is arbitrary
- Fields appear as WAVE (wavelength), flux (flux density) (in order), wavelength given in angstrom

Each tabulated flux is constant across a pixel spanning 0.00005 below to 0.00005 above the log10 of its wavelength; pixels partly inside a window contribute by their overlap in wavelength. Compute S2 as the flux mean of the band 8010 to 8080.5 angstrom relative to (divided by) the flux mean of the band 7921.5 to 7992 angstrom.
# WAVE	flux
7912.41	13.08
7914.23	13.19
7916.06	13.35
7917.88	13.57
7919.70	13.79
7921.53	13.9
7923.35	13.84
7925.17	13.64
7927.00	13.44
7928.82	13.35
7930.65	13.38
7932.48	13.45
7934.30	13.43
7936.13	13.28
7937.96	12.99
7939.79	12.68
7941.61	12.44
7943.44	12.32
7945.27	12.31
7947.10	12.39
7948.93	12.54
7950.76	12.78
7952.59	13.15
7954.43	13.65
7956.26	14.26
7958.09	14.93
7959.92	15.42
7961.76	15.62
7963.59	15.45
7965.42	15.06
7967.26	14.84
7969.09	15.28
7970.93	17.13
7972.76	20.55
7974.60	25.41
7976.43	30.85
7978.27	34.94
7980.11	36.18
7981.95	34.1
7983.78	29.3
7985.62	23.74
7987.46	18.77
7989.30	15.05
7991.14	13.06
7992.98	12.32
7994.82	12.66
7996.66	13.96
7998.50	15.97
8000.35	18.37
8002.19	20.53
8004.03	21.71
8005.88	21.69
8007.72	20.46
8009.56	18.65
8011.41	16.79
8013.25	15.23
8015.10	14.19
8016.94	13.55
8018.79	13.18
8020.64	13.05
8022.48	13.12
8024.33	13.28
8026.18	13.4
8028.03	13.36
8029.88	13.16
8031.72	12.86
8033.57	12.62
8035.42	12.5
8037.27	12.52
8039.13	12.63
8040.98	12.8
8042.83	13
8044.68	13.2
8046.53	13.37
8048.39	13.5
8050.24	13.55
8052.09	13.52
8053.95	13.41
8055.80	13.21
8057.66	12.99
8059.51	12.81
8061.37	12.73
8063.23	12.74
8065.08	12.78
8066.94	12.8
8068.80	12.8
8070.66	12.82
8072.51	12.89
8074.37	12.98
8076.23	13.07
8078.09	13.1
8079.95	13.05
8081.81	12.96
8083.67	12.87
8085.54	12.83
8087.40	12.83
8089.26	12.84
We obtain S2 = 0.8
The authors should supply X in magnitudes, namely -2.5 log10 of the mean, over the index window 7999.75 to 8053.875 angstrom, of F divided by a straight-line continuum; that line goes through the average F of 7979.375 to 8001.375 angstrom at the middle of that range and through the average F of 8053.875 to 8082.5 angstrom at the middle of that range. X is 0.14 mag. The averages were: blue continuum 20.2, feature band 14.8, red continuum 12.9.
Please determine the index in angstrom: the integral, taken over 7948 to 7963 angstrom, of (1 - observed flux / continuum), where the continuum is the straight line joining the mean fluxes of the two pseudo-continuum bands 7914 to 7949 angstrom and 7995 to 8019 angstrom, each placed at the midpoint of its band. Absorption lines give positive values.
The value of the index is 0.4 angstrom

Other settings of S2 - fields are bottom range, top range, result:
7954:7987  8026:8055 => 0.61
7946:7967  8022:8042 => 0.92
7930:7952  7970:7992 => 1.94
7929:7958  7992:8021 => 1.26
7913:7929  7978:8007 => 1.55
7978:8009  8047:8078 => 0.62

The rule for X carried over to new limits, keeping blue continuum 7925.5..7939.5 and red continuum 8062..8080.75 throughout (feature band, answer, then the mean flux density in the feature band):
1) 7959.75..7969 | -0.157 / 15.3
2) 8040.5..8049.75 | -0.020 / 13.2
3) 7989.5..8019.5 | -0.243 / 16.4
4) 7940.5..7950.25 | 0.071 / 12.4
